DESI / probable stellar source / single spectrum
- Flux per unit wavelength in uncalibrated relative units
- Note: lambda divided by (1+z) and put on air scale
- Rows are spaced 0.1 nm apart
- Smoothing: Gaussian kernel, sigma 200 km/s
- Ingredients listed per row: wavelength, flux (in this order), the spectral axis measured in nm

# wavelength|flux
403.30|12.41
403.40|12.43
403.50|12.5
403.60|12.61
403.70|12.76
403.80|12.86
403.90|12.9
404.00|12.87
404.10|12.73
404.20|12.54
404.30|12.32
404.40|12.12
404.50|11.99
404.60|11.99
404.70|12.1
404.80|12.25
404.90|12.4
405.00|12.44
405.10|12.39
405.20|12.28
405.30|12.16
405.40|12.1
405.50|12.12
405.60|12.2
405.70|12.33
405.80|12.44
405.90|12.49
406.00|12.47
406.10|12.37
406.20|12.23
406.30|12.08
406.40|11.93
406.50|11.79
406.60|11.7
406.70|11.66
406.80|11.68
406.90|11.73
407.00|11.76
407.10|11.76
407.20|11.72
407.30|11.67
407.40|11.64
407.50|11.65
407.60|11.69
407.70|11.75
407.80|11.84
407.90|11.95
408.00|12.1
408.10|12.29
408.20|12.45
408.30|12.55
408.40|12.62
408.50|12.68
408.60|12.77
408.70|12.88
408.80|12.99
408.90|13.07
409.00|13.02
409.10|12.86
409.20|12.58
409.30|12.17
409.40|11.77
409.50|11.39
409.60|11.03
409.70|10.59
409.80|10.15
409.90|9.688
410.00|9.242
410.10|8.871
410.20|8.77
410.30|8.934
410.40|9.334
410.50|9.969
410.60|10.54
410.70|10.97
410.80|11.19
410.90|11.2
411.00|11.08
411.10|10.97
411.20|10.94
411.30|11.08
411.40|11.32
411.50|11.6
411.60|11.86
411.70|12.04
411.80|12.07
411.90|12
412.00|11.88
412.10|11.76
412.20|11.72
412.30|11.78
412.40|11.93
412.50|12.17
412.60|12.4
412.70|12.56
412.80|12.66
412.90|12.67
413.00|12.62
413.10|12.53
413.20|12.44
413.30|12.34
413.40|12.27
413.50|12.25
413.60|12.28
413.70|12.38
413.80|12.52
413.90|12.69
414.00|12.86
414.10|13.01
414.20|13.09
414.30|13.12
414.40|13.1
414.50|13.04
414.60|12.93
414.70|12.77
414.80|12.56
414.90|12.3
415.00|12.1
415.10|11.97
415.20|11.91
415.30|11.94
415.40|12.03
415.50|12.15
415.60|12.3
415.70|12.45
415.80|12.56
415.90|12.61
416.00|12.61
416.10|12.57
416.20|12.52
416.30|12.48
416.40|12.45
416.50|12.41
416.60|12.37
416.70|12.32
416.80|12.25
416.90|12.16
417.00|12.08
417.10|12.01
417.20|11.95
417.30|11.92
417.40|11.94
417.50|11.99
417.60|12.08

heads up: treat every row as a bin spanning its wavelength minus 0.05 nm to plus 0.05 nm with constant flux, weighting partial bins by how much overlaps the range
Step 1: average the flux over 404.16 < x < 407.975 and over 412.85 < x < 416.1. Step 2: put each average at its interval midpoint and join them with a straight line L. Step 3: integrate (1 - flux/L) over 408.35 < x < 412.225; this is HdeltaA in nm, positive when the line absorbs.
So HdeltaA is 0.30 nm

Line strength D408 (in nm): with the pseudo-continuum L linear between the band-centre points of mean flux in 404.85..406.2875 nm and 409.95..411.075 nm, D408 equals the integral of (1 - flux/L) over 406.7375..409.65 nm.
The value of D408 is -0.28 nm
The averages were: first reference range 12.3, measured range 12.1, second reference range 10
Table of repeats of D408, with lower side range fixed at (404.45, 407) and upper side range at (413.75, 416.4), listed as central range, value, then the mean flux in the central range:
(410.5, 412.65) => 0.152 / 11.5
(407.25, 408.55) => 0.017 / 12.1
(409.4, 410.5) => 0.216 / 9.9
